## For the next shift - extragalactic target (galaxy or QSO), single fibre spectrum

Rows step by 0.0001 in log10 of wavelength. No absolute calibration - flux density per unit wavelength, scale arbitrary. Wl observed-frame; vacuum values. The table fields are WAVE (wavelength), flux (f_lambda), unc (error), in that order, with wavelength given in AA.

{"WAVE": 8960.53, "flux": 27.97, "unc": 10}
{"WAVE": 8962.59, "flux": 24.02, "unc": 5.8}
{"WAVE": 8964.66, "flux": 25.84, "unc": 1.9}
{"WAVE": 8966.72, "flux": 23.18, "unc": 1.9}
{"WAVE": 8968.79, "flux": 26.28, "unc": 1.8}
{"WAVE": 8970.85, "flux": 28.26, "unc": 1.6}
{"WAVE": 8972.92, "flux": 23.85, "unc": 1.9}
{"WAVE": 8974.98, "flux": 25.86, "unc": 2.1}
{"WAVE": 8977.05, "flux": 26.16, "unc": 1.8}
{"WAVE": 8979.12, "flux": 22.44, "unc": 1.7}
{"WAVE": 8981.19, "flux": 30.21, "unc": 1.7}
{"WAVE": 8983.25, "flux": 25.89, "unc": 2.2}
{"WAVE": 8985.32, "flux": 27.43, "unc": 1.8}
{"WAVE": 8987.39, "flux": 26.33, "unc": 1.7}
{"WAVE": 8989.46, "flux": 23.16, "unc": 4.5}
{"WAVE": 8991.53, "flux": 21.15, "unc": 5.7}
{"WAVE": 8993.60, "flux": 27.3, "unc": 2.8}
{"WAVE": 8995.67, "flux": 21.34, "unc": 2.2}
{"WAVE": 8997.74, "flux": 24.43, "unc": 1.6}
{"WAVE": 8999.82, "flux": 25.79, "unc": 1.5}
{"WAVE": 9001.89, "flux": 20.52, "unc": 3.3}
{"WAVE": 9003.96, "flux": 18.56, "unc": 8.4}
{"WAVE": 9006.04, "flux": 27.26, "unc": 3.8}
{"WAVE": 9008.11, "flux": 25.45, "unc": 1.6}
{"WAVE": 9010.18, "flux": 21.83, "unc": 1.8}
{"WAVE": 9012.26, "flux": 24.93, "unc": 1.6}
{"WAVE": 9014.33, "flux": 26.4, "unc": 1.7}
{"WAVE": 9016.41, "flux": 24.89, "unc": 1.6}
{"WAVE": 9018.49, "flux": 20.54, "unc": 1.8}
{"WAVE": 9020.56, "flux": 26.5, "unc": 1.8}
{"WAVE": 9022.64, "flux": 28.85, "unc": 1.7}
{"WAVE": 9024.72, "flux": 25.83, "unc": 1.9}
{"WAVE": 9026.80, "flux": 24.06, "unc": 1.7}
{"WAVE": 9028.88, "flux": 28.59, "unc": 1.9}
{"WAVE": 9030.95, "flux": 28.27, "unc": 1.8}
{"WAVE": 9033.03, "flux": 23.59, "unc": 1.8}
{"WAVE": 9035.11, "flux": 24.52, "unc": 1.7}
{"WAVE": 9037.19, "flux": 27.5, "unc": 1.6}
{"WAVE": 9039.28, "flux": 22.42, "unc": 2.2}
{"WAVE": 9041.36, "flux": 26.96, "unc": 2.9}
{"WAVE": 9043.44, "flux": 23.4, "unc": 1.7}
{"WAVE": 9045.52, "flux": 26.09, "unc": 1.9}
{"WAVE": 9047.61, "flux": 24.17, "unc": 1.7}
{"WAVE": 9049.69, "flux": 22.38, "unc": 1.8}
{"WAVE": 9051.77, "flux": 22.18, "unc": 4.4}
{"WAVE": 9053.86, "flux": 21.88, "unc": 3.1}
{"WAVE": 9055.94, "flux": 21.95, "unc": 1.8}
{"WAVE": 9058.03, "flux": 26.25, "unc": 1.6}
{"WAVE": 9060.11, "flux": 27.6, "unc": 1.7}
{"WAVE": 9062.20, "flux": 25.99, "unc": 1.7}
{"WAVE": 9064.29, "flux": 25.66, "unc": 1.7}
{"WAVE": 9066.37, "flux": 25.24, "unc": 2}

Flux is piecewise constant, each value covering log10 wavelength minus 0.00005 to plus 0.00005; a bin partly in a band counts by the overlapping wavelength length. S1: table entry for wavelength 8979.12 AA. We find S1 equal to 22.44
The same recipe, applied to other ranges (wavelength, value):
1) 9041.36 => 26.96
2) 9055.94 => 21.95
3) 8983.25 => 25.89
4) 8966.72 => 23.18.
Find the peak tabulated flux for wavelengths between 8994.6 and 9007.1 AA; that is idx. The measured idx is 27.26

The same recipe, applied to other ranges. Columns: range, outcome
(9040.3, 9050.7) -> 26.96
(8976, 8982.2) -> 30.21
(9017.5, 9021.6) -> 26.5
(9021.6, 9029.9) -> 28.85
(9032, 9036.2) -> 24.52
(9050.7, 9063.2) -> 27.6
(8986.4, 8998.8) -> 27.3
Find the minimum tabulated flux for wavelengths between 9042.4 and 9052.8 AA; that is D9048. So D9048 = 22.18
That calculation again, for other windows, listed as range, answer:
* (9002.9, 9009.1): 18.56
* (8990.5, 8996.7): 21.15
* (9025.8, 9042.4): 22.42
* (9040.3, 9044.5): 23.4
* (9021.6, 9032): 24.06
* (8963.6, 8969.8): 23.18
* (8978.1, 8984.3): 22.44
